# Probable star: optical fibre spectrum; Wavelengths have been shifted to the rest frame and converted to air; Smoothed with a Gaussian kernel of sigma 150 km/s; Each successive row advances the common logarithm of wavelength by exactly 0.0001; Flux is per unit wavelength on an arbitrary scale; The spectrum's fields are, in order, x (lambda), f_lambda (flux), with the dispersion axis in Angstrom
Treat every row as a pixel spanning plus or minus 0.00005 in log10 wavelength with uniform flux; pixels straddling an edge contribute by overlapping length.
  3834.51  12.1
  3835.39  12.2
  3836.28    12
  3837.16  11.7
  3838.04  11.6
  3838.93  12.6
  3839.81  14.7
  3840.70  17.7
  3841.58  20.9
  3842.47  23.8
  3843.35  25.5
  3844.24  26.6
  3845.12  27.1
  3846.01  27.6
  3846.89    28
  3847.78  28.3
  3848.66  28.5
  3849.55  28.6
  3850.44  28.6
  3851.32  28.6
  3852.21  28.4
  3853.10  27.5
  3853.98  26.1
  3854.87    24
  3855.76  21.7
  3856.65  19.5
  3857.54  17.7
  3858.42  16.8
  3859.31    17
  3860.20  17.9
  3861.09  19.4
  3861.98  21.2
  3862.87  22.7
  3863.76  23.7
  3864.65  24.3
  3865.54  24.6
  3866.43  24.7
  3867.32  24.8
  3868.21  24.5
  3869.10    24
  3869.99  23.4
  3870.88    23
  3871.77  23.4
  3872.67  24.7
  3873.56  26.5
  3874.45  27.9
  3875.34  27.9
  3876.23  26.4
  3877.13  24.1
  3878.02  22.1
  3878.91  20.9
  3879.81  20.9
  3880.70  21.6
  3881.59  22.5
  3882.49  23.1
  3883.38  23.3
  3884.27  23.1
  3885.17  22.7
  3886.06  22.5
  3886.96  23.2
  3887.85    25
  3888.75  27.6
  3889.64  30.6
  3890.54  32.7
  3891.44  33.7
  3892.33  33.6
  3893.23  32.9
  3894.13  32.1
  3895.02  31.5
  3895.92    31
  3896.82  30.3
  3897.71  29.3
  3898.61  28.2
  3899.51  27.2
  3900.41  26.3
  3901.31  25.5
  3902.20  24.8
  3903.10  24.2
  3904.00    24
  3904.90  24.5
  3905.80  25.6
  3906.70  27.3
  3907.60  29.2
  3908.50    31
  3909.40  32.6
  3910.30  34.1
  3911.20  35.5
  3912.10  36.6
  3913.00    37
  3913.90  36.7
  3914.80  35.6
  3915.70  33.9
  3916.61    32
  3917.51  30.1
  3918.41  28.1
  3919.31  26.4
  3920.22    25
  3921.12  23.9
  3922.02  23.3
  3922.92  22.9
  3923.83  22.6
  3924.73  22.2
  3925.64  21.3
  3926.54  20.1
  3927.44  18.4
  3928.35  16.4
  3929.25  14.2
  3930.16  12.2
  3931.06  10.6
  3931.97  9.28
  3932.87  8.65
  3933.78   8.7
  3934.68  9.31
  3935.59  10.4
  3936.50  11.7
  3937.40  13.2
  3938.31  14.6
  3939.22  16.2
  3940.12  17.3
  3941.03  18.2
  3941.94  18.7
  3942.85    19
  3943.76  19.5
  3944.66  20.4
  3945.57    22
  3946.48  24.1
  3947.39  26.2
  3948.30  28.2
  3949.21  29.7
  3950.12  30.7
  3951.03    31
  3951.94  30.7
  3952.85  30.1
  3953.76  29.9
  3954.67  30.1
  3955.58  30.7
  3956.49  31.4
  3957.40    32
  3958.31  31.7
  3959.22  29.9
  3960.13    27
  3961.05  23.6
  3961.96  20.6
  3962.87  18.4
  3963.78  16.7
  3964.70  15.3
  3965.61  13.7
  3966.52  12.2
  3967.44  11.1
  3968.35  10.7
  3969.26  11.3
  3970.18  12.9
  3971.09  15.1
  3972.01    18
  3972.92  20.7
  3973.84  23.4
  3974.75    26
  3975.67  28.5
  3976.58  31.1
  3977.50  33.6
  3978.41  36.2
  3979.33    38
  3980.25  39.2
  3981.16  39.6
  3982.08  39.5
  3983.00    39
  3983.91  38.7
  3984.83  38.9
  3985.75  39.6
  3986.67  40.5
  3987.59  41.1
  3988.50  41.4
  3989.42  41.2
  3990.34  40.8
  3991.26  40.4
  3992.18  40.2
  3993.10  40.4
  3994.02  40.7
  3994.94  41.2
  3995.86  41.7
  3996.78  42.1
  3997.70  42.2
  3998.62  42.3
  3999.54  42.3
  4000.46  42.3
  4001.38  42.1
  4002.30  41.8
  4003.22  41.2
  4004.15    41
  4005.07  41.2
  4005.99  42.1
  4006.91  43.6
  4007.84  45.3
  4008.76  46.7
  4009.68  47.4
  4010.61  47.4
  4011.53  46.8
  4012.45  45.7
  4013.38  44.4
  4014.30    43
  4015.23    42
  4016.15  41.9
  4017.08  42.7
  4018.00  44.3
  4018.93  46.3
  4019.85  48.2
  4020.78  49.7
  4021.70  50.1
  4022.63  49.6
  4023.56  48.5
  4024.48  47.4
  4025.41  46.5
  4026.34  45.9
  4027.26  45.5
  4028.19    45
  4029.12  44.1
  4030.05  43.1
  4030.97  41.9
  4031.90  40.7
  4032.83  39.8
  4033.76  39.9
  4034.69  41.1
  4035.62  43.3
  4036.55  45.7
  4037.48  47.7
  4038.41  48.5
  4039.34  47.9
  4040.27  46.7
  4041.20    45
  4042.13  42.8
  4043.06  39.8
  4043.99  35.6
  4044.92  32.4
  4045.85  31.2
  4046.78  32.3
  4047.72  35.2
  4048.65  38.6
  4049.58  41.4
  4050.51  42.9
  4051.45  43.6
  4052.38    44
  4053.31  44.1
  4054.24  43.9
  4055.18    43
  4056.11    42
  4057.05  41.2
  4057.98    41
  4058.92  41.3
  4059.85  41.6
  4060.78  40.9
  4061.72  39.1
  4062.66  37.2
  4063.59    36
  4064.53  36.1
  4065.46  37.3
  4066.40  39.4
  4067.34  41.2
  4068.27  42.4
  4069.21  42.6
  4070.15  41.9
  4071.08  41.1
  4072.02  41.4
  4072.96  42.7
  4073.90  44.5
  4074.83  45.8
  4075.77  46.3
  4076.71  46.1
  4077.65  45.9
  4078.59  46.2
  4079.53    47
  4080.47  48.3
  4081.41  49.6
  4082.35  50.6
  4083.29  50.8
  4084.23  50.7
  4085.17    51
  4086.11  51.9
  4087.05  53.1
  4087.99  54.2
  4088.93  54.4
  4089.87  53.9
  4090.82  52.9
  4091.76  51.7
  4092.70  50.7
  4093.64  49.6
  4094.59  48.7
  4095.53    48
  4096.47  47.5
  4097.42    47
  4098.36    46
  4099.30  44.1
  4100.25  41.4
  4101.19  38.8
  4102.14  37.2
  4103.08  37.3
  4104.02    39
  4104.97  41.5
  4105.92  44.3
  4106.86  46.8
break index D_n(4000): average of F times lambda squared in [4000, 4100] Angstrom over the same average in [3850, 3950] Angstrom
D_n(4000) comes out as 1.99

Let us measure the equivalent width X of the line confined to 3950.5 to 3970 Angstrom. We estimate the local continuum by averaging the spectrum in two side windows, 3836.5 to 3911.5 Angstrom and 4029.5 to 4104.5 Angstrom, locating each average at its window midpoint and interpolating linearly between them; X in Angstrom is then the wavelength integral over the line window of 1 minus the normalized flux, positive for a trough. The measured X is 5.9 Angstrom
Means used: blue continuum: 25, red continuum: 43.7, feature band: 23.1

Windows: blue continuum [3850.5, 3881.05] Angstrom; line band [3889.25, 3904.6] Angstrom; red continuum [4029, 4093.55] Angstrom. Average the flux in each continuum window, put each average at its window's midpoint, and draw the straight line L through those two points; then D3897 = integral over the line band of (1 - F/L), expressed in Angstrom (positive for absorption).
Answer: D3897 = -1.5 Angstrom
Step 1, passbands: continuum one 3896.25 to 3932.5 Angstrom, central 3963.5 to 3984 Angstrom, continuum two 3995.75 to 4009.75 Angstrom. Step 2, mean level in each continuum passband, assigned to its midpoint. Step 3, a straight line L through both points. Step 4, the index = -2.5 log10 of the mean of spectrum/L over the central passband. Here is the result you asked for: 0.461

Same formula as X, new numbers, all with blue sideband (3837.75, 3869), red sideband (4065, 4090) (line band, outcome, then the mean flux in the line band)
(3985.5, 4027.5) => -4.84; 43.7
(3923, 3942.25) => 9.97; 15.1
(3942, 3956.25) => 2.80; 26.7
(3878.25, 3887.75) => 1.35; 22.5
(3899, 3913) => -0.09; 28.8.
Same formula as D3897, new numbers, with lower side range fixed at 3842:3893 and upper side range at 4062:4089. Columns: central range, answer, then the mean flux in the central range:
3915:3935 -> 6.6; 20.2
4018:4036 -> -2.1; 45.1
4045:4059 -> 0.9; 40.1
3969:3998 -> 1.4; 34.6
